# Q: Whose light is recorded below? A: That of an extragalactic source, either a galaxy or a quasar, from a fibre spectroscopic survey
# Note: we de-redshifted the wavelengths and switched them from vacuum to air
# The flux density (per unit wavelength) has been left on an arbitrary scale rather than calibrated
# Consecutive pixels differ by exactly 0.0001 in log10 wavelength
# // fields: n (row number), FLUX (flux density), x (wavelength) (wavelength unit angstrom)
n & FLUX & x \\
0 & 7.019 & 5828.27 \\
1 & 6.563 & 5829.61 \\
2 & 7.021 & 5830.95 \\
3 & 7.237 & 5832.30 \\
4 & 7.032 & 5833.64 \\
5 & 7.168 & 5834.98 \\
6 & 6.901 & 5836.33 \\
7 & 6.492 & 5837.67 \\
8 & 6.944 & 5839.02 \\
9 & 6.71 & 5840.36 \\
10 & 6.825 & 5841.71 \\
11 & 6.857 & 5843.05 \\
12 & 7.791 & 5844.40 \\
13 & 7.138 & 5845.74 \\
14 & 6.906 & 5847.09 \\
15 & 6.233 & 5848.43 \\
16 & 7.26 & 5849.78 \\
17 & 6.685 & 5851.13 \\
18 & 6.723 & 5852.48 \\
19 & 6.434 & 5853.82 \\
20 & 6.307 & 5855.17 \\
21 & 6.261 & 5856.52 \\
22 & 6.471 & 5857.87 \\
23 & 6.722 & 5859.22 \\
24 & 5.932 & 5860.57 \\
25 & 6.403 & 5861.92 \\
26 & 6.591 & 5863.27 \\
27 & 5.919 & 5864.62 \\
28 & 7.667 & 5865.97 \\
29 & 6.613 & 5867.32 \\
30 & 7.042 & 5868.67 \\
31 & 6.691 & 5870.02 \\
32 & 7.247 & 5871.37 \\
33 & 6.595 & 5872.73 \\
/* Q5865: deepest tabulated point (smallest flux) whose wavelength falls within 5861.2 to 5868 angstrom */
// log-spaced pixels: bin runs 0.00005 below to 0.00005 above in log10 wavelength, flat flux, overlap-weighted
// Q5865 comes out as 5.919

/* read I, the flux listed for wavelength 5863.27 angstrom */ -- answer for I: 6.591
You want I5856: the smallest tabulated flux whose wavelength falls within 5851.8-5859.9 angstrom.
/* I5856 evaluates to 6.261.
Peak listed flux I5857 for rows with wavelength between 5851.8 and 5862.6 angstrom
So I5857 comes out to 6.723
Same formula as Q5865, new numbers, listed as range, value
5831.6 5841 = 6.492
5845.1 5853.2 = 6.233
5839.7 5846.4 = 6.71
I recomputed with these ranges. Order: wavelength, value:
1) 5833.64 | 7.032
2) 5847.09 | 6.906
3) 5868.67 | 7.042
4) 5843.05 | 6.857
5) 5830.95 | 7.021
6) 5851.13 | 6.685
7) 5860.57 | 5.932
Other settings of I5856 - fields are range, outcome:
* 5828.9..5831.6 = 6.563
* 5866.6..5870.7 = 6.613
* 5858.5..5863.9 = 5.932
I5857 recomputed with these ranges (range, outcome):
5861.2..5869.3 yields 7.667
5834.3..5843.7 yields 7.168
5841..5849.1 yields 7.791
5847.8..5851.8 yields 7.26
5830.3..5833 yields 7.237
